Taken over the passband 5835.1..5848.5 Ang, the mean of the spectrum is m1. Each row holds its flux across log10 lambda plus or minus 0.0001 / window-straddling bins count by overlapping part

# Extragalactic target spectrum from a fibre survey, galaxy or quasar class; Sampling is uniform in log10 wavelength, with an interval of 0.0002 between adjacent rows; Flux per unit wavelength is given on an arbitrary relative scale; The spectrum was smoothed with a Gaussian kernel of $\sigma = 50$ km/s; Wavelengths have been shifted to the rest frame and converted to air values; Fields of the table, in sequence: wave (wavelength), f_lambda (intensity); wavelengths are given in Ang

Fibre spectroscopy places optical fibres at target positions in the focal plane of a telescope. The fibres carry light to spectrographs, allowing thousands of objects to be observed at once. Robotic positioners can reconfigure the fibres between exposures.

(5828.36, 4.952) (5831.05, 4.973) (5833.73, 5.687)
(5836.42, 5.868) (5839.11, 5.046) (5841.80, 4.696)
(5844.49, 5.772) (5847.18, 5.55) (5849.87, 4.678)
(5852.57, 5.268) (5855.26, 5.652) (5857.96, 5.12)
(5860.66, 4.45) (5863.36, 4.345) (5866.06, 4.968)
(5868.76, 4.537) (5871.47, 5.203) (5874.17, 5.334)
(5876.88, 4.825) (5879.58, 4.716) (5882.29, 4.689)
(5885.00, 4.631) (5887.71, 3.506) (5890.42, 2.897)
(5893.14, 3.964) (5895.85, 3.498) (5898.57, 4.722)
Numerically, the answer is 5.39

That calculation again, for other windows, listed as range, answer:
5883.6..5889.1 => 4.07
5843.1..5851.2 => 5.34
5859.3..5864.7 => 4.4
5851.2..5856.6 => 5.46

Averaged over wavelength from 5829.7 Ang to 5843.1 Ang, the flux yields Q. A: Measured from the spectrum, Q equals 5.25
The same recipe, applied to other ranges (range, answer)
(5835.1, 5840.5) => 5.45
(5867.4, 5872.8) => 4.86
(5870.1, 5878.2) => 5.12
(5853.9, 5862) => 5.08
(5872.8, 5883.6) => 4.89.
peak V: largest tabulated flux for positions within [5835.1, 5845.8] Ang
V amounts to 5.868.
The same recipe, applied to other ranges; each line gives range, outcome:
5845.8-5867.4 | 5.652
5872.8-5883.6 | 5.334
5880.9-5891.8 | 4.689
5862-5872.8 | 5.203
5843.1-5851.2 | 5.772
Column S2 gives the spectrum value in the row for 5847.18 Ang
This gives 5.55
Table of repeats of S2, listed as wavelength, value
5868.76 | 4.537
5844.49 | 5.772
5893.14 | 3.964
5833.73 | 5.687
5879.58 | 4.716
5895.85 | 3.498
